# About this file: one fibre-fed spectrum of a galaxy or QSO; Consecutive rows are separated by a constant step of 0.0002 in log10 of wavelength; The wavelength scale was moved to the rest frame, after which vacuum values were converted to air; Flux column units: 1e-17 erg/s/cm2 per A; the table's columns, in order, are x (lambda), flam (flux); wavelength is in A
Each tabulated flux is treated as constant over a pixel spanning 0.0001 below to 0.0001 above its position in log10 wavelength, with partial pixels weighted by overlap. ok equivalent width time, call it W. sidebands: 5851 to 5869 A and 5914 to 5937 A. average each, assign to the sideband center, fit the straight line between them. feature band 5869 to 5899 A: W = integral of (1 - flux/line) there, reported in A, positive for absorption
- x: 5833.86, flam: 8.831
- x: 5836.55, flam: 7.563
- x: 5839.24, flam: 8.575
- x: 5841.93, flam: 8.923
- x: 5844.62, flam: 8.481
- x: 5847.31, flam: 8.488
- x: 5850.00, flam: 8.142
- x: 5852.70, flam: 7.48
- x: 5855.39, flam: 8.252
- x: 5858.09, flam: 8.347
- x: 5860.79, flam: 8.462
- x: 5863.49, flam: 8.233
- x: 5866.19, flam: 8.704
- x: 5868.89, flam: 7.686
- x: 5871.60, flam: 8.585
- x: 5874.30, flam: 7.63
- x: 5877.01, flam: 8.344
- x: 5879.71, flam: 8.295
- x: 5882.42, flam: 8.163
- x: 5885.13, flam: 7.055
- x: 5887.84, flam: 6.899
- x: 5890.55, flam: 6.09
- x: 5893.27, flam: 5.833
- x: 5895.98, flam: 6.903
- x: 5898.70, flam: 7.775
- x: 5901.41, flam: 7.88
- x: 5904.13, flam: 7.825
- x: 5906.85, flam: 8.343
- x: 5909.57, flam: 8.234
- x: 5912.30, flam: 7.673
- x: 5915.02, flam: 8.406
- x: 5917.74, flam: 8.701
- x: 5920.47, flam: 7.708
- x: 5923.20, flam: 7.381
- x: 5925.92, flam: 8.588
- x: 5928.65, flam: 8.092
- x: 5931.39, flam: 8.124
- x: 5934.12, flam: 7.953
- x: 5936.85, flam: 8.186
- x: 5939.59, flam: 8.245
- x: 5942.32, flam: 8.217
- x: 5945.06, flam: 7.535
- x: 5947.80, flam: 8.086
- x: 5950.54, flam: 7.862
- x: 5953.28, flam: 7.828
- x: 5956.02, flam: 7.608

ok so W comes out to 2.8 A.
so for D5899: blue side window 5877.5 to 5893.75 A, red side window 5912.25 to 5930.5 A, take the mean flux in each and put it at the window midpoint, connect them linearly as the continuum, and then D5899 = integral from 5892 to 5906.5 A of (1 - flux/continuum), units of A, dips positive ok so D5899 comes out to 0.4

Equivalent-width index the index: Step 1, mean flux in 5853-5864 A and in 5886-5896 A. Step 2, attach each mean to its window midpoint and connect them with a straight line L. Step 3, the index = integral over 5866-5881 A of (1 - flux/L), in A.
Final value -1.6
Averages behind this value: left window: 8.25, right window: 6.4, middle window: 8.17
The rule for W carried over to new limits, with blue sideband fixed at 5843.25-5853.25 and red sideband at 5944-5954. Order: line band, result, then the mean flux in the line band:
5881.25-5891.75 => 1.3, 7.05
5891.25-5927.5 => 1.0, 7.76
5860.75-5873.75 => -0.2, 8.28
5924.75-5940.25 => -0.6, 8.19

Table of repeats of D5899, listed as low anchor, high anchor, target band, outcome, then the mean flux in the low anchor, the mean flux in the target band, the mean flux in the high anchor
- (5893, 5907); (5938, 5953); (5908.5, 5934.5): -1.3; 7.47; 8.09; 7.98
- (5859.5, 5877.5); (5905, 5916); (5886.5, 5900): 2.4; 8.23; 6.69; 8.14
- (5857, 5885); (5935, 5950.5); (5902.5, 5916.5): 0.0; 8.19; 8.1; 8.03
